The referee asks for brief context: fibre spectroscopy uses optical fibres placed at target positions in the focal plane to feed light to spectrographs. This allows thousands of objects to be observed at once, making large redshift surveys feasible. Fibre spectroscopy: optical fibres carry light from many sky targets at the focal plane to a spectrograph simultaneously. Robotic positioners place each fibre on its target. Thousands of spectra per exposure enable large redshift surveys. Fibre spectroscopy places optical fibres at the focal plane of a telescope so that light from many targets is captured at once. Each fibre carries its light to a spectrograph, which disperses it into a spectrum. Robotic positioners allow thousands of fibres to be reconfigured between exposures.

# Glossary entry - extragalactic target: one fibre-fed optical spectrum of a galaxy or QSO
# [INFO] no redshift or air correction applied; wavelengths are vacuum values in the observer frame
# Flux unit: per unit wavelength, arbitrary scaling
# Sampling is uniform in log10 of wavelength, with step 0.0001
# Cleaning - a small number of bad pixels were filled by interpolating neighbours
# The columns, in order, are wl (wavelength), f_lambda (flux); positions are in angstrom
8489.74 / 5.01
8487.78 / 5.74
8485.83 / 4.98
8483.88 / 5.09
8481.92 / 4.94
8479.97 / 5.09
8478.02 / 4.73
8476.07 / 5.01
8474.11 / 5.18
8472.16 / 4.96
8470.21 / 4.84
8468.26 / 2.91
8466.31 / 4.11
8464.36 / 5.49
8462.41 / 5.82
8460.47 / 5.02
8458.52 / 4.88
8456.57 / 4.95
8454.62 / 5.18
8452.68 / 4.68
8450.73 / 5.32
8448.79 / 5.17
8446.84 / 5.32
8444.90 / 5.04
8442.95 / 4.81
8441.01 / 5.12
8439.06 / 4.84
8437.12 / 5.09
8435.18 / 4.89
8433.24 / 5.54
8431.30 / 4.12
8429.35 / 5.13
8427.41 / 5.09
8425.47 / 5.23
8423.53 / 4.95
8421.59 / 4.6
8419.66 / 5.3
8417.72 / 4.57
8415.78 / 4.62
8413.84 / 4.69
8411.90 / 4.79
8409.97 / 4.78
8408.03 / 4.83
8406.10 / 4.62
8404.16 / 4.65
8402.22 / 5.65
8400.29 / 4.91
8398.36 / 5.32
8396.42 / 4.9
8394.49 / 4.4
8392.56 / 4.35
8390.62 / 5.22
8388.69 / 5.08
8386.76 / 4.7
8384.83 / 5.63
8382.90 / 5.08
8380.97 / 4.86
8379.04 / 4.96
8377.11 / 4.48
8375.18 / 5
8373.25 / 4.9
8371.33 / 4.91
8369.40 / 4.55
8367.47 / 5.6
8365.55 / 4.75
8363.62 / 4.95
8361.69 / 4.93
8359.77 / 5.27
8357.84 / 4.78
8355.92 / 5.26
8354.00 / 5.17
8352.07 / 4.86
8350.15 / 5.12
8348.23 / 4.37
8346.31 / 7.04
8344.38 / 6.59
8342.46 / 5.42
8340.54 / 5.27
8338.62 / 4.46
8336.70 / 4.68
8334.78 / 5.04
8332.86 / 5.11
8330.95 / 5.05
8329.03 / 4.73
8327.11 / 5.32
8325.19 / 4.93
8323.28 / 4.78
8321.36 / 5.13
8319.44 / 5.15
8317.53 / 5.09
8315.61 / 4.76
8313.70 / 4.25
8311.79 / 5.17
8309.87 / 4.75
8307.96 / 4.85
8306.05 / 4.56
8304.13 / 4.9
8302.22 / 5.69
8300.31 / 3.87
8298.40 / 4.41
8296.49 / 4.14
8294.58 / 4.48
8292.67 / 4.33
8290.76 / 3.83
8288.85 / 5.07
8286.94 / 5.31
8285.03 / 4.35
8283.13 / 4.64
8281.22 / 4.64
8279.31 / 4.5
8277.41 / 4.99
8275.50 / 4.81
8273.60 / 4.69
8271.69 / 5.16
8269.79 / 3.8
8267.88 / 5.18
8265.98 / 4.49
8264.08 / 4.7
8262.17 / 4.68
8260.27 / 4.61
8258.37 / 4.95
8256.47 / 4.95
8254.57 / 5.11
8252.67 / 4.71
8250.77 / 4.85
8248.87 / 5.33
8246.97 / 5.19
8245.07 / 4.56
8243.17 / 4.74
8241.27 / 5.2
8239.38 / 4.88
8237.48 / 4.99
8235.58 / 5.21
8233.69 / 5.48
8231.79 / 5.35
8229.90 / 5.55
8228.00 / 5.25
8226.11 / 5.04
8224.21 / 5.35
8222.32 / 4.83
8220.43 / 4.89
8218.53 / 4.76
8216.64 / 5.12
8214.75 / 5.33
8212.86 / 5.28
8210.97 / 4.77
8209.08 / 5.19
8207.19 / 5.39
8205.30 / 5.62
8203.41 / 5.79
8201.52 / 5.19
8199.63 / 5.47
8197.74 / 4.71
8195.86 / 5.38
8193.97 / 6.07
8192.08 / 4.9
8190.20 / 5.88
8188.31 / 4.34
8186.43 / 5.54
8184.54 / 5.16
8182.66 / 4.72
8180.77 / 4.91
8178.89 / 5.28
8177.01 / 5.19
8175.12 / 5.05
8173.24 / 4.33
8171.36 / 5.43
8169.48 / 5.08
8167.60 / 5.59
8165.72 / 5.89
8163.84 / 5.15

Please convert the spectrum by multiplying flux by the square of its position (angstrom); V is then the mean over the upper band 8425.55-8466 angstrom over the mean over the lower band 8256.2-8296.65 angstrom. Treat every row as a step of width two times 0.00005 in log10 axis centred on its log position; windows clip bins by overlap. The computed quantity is 1.13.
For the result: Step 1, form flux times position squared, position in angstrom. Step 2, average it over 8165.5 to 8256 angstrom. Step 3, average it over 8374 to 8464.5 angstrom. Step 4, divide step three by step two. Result 1.0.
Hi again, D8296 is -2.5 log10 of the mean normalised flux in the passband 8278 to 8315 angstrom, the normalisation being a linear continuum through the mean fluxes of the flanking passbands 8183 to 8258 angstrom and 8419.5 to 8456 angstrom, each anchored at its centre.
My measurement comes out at 0.11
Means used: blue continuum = 5.16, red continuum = 5.02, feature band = 4.62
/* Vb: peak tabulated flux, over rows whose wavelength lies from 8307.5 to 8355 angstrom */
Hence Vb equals 7.04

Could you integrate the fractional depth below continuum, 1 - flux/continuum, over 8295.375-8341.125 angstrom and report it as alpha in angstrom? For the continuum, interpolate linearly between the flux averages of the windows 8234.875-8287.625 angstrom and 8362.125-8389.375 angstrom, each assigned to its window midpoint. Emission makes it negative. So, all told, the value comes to 0.6 angstrom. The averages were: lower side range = 4.82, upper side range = 4.96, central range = 4.83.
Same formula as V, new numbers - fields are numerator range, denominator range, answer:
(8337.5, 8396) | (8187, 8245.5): 1.01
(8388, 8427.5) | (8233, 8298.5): 1.06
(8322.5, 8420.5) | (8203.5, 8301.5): 1.05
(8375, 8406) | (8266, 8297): 1.10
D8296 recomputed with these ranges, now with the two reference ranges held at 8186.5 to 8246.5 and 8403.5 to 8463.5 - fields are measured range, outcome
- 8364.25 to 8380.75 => 0.03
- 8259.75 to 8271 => 0.12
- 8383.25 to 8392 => -0.02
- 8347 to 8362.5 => 0.01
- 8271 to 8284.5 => 0.08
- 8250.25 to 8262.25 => 0.06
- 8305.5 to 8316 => 0.08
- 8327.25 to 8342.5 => 0.02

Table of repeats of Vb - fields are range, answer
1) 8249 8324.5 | 5.69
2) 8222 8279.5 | 5.55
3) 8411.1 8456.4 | 5.54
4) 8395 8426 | 5.65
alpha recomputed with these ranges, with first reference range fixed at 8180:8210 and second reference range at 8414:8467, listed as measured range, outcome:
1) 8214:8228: 0.49 angstrom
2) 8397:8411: 0.20 angstrom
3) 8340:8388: -0.52 angstrom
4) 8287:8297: 1.35 angstrom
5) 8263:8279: 1.44 angstrom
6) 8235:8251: 0.67 angstrom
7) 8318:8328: 0.13 angstrom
